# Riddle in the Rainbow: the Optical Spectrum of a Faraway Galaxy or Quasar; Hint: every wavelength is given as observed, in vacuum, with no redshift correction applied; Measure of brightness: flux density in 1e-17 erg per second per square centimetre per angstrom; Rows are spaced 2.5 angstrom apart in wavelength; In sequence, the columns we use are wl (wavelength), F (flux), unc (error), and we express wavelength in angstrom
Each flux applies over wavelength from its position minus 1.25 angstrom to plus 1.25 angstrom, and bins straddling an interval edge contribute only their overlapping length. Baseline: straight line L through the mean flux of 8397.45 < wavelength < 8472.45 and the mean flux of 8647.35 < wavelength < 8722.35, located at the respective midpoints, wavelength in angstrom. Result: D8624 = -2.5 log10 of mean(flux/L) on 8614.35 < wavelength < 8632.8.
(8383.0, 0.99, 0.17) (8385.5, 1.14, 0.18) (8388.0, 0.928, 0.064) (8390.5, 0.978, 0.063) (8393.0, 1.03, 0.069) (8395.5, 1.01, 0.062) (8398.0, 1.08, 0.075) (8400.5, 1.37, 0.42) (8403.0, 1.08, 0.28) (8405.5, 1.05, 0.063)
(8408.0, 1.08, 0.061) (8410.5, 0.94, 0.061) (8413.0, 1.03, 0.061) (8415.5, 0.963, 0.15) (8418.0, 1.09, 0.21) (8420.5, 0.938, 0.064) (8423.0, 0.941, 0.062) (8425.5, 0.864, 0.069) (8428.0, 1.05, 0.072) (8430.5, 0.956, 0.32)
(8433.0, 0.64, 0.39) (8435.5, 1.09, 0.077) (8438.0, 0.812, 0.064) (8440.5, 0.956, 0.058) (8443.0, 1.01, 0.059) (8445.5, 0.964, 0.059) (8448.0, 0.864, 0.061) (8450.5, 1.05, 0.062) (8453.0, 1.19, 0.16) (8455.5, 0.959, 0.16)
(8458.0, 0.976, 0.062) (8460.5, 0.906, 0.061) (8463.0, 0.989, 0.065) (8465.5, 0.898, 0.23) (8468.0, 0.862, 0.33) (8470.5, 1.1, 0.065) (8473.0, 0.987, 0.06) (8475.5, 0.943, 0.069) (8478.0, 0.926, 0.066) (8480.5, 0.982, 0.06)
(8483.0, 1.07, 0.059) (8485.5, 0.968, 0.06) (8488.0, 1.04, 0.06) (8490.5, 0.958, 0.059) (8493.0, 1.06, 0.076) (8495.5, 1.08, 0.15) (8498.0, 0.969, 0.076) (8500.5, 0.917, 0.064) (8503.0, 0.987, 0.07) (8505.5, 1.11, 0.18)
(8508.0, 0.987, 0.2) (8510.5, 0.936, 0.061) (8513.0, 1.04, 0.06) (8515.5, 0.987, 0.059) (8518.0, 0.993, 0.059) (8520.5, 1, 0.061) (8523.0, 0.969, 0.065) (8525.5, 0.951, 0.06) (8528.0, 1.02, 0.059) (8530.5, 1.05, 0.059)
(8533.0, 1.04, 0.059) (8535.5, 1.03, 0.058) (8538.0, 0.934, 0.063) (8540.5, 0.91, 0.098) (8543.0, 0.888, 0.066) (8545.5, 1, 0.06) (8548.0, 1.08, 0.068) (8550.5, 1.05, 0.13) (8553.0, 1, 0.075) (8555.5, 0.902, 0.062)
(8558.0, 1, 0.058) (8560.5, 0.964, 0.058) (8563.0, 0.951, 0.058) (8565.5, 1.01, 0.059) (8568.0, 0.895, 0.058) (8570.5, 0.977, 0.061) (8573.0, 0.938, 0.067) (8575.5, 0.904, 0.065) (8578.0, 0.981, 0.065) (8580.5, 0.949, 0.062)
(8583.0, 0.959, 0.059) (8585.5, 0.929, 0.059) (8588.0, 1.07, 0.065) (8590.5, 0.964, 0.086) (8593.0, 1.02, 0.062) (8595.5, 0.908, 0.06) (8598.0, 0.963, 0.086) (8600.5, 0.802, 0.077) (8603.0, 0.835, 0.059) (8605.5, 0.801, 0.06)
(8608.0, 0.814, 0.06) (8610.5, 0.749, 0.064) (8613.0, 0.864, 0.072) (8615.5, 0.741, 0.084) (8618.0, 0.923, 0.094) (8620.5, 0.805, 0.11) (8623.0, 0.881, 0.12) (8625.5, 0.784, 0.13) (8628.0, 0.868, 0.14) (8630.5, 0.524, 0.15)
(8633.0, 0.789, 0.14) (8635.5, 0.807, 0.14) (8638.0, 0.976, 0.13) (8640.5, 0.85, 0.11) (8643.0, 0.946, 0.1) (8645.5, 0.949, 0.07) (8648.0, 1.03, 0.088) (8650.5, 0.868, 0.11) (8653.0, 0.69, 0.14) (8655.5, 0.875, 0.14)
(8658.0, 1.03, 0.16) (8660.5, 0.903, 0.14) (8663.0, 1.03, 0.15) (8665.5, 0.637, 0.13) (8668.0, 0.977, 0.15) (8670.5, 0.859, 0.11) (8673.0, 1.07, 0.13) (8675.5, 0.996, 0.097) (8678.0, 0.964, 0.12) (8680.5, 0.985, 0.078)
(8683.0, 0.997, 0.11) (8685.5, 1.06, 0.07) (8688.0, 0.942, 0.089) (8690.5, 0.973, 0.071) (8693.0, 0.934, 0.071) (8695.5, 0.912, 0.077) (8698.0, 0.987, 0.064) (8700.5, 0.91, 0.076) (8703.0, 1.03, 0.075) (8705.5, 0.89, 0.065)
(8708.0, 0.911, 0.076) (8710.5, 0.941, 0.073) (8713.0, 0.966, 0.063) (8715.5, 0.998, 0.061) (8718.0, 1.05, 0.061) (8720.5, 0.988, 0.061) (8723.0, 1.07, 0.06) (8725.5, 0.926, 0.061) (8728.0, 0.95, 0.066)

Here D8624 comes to 0.21 mag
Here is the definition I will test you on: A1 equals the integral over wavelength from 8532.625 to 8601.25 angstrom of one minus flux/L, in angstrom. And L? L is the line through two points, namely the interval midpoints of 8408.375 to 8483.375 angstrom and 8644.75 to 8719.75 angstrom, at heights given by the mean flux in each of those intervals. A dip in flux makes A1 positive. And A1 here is -0.7 angstrom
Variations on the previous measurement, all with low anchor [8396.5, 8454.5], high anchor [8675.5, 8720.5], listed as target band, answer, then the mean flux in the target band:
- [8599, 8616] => 3.0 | 0.806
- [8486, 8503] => -0.2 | 1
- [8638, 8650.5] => 0.5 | 0.939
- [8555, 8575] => 0.6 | 0.955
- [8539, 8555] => 0.1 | 0.983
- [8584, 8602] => 0.6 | 0.949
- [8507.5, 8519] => 0.0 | 0.989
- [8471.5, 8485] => 0.2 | 0.983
